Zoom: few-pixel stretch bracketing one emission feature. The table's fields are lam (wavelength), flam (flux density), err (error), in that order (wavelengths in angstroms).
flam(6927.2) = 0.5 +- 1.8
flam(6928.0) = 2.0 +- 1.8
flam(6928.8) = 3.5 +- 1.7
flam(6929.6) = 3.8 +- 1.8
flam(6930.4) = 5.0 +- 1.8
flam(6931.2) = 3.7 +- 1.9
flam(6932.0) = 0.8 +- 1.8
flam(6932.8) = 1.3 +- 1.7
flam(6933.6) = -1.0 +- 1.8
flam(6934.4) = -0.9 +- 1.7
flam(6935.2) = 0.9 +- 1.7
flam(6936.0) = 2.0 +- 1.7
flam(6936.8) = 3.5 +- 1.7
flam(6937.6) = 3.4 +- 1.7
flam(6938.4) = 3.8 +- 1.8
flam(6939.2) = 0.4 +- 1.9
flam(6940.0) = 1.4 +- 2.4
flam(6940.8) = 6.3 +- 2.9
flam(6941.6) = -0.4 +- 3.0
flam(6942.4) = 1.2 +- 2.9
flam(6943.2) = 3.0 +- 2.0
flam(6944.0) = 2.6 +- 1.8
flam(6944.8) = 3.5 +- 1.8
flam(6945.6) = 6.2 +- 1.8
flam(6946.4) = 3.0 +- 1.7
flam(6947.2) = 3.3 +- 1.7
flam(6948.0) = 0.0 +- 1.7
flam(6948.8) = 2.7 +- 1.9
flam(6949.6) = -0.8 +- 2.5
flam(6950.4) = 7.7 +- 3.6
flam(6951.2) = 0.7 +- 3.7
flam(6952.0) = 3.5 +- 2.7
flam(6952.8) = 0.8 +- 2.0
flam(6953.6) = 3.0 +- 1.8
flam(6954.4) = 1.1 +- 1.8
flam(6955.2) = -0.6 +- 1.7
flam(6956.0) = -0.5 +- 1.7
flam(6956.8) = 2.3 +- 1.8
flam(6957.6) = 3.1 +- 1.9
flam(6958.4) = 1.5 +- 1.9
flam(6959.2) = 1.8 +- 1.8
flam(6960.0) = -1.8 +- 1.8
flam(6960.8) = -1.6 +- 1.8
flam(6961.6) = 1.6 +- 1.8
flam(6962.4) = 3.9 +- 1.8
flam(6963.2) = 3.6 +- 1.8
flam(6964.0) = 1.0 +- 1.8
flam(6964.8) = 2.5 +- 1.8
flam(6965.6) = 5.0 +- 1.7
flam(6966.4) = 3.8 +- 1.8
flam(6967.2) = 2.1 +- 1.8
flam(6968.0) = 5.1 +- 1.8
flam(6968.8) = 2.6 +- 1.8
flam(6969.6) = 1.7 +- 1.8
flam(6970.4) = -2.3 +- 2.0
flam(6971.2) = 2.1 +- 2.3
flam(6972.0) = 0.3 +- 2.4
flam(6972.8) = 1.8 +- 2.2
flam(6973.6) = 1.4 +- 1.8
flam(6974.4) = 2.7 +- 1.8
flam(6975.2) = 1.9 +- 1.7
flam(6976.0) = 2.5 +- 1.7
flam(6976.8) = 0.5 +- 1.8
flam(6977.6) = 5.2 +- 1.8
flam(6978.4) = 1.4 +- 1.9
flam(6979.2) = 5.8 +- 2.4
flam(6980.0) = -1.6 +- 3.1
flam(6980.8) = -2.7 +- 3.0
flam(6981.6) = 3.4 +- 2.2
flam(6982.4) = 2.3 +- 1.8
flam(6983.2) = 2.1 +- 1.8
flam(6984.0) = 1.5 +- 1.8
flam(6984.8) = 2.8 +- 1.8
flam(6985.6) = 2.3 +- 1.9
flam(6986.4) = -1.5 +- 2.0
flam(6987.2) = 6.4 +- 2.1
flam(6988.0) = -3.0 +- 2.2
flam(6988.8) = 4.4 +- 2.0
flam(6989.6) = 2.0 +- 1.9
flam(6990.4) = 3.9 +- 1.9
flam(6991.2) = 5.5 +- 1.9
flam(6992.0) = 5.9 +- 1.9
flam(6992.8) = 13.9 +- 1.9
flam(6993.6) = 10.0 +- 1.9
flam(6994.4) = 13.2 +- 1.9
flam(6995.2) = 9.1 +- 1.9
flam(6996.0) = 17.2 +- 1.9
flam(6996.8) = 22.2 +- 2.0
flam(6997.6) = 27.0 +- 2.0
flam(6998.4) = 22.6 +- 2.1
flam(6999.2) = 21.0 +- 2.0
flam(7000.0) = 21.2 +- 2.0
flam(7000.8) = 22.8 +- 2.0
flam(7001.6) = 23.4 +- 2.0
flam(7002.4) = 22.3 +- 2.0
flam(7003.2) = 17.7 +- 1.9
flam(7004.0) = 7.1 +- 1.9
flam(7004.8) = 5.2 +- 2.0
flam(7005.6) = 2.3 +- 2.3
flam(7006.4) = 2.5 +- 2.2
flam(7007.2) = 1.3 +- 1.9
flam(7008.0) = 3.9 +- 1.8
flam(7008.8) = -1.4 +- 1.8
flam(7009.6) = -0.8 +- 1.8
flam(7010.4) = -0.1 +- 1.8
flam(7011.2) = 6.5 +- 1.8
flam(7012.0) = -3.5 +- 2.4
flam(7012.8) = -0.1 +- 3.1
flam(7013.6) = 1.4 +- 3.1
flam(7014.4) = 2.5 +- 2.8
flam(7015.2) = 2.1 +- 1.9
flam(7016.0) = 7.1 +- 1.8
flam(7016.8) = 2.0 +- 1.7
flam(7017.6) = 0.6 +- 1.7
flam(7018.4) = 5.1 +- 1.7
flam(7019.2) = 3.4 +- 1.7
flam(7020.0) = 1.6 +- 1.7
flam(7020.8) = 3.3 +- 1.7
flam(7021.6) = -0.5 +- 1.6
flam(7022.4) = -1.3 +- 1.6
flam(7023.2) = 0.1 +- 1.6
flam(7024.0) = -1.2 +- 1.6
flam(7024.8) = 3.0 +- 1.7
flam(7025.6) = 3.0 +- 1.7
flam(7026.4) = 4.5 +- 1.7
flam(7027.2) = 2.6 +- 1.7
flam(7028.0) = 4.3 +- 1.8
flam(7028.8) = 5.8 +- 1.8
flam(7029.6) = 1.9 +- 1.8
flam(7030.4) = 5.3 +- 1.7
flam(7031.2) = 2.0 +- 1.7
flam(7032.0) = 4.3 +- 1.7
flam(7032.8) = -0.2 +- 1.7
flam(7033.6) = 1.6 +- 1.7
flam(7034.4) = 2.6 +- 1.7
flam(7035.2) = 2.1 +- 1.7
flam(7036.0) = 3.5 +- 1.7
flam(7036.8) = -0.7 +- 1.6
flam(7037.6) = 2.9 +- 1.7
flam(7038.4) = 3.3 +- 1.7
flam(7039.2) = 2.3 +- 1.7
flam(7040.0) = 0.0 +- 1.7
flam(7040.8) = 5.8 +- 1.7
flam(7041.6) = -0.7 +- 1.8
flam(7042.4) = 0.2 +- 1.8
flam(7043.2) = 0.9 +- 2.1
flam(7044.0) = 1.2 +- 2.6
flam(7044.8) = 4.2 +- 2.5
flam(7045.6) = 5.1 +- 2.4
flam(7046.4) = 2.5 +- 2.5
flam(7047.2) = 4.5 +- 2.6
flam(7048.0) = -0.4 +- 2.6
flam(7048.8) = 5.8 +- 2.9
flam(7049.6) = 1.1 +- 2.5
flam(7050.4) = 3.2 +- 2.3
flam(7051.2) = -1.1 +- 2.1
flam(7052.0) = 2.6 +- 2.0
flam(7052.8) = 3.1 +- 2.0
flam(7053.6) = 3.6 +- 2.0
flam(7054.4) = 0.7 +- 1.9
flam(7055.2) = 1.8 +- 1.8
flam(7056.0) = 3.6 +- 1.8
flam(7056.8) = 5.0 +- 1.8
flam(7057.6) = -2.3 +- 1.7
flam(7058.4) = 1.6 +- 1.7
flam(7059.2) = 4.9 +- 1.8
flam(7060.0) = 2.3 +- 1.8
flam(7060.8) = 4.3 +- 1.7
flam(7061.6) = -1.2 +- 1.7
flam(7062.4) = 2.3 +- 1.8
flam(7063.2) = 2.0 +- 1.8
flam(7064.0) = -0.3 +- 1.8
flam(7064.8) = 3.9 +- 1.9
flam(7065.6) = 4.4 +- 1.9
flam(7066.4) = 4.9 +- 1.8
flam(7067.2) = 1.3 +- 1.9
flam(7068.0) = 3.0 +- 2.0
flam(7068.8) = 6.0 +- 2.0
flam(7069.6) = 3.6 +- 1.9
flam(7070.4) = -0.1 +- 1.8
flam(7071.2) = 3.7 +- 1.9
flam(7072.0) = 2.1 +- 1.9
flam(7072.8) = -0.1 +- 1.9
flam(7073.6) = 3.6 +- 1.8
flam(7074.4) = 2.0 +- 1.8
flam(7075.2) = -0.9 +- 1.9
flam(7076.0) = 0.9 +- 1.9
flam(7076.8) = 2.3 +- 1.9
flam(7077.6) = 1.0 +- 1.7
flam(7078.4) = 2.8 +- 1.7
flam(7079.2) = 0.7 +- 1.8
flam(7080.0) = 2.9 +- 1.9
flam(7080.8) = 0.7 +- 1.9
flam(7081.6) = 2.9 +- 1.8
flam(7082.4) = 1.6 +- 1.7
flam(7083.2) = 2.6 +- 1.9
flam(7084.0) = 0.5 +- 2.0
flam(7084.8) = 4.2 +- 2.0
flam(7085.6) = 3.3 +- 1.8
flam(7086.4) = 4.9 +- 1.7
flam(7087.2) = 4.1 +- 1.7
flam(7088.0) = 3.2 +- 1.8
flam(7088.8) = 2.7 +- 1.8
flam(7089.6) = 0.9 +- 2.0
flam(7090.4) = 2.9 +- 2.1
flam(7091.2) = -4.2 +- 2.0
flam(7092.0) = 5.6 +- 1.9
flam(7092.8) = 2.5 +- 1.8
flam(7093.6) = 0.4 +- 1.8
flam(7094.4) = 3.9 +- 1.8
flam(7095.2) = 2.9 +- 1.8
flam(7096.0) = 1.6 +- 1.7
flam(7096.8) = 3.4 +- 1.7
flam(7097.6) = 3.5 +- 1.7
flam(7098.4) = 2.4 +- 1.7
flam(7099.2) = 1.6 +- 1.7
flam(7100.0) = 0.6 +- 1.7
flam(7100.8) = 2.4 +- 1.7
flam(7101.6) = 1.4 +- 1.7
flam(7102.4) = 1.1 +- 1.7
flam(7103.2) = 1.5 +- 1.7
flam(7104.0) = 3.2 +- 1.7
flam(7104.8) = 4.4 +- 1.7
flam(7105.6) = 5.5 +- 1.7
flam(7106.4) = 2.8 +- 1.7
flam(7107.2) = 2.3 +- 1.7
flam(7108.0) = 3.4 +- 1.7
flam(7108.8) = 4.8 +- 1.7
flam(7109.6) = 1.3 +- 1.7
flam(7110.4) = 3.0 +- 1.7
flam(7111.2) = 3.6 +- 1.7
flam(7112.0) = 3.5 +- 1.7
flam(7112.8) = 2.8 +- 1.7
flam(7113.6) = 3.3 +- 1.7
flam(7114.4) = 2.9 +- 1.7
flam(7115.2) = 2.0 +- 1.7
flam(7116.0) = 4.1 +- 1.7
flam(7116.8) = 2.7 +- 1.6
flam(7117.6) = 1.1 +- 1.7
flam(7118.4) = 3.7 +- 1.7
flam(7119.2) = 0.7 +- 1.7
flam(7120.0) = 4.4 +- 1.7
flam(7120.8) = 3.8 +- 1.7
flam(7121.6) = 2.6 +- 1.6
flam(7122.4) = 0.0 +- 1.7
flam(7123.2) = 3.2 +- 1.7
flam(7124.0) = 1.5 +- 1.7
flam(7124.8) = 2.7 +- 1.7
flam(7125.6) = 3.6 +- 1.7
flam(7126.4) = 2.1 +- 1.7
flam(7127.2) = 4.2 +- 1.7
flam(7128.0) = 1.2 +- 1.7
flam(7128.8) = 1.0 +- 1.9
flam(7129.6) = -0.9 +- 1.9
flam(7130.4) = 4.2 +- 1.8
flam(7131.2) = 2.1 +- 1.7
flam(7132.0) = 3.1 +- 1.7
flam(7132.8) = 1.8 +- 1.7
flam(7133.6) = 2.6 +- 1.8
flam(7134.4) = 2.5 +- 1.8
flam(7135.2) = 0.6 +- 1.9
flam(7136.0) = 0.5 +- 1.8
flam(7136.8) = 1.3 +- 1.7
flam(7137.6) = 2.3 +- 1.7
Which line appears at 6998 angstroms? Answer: [O II]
